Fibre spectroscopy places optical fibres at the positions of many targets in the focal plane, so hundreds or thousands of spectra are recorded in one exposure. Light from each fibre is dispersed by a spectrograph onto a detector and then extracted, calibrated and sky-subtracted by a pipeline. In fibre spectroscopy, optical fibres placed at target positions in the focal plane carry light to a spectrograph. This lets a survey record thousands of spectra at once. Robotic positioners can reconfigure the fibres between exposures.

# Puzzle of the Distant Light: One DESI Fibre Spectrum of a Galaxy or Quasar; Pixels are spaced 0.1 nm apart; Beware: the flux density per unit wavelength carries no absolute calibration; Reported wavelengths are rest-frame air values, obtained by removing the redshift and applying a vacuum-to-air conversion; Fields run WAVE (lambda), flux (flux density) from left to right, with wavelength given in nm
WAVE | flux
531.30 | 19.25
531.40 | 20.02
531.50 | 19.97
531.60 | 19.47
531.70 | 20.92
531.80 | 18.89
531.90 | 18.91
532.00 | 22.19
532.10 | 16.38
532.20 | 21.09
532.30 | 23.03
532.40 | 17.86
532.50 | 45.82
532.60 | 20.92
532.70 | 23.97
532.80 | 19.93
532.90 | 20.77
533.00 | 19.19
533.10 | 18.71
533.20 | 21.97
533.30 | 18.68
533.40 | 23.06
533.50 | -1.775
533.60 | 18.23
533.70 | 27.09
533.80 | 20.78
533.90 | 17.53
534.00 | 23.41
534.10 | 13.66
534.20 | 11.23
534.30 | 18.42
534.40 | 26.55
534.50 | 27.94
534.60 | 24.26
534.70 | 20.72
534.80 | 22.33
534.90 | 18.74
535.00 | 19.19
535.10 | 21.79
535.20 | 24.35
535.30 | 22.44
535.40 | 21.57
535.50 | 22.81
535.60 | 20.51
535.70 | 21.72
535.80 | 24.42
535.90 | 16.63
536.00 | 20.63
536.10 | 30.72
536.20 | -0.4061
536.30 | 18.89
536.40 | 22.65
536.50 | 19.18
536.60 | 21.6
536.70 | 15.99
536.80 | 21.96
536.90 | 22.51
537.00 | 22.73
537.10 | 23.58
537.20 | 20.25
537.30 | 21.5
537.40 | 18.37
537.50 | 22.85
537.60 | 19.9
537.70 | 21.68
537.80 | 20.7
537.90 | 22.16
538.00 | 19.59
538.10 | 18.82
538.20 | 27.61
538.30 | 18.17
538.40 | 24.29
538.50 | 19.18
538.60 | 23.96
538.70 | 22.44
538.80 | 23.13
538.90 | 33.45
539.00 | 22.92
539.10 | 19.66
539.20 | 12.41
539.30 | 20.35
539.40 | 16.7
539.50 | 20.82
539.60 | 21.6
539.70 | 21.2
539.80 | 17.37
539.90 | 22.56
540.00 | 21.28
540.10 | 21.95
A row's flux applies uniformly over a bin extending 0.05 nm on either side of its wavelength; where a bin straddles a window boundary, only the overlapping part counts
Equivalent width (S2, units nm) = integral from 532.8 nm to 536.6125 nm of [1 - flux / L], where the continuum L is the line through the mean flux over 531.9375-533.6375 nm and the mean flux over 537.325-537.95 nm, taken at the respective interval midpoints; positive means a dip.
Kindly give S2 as 0.14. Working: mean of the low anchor 20.6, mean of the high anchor 21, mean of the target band 20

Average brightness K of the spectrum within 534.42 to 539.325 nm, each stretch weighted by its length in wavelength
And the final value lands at 21.3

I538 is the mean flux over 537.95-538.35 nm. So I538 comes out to 21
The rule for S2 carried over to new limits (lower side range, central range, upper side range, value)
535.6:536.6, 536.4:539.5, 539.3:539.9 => -0.245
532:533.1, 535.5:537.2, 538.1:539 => 0.221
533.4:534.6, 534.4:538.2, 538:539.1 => -0.036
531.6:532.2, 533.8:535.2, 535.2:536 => 0.027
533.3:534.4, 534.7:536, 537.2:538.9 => -0.148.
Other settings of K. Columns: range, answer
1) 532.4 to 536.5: 20.7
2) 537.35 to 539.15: 22.2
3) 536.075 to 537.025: 19.2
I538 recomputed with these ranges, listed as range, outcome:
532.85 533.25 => 20.2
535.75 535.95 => 20.5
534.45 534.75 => 24.3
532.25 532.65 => 26.9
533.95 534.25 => 16.1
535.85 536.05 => 18.6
